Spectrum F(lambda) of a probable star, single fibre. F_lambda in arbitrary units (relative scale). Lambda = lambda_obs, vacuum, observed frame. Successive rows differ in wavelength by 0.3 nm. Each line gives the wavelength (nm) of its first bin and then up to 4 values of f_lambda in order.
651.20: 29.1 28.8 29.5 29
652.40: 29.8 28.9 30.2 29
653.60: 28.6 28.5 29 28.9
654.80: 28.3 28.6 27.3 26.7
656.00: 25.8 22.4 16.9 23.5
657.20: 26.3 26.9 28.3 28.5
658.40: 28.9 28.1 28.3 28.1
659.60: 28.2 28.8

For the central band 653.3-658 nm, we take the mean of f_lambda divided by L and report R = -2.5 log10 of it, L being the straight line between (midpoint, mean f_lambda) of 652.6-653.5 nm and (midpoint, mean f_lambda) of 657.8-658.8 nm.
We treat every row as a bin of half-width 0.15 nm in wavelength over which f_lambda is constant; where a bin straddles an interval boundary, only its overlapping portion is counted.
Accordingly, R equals 0.10 mag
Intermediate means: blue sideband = 29.3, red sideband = 28.5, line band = 26.5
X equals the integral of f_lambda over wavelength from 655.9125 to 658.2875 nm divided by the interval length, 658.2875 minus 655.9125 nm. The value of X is 24.9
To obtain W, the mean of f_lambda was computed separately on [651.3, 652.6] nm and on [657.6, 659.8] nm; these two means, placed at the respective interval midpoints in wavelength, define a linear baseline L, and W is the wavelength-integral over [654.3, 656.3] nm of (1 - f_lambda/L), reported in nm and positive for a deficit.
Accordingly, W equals 0.11 nm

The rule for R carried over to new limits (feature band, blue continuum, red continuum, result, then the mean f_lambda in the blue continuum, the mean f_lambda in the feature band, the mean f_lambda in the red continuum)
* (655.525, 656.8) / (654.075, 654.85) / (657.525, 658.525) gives 0.23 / 28.8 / 23.1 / 28.4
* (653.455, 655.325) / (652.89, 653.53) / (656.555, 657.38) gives -0.05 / 29.4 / 28.6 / 23.1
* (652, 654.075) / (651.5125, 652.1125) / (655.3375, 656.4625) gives -0.04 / 29.2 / 29.1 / 25.3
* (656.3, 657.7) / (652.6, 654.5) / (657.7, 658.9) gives 0.21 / 29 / 23.5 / 28.4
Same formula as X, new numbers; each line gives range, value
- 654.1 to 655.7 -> 28.2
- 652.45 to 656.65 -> 27.4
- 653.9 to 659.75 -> 26.8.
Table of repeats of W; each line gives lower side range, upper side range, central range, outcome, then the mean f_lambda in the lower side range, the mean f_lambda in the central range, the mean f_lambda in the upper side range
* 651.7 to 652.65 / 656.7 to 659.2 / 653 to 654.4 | -0.01 nm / 29.4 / 28.9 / 27.2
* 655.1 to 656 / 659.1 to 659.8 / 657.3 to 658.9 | -0.02 nm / 27.1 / 28.1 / 28.2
